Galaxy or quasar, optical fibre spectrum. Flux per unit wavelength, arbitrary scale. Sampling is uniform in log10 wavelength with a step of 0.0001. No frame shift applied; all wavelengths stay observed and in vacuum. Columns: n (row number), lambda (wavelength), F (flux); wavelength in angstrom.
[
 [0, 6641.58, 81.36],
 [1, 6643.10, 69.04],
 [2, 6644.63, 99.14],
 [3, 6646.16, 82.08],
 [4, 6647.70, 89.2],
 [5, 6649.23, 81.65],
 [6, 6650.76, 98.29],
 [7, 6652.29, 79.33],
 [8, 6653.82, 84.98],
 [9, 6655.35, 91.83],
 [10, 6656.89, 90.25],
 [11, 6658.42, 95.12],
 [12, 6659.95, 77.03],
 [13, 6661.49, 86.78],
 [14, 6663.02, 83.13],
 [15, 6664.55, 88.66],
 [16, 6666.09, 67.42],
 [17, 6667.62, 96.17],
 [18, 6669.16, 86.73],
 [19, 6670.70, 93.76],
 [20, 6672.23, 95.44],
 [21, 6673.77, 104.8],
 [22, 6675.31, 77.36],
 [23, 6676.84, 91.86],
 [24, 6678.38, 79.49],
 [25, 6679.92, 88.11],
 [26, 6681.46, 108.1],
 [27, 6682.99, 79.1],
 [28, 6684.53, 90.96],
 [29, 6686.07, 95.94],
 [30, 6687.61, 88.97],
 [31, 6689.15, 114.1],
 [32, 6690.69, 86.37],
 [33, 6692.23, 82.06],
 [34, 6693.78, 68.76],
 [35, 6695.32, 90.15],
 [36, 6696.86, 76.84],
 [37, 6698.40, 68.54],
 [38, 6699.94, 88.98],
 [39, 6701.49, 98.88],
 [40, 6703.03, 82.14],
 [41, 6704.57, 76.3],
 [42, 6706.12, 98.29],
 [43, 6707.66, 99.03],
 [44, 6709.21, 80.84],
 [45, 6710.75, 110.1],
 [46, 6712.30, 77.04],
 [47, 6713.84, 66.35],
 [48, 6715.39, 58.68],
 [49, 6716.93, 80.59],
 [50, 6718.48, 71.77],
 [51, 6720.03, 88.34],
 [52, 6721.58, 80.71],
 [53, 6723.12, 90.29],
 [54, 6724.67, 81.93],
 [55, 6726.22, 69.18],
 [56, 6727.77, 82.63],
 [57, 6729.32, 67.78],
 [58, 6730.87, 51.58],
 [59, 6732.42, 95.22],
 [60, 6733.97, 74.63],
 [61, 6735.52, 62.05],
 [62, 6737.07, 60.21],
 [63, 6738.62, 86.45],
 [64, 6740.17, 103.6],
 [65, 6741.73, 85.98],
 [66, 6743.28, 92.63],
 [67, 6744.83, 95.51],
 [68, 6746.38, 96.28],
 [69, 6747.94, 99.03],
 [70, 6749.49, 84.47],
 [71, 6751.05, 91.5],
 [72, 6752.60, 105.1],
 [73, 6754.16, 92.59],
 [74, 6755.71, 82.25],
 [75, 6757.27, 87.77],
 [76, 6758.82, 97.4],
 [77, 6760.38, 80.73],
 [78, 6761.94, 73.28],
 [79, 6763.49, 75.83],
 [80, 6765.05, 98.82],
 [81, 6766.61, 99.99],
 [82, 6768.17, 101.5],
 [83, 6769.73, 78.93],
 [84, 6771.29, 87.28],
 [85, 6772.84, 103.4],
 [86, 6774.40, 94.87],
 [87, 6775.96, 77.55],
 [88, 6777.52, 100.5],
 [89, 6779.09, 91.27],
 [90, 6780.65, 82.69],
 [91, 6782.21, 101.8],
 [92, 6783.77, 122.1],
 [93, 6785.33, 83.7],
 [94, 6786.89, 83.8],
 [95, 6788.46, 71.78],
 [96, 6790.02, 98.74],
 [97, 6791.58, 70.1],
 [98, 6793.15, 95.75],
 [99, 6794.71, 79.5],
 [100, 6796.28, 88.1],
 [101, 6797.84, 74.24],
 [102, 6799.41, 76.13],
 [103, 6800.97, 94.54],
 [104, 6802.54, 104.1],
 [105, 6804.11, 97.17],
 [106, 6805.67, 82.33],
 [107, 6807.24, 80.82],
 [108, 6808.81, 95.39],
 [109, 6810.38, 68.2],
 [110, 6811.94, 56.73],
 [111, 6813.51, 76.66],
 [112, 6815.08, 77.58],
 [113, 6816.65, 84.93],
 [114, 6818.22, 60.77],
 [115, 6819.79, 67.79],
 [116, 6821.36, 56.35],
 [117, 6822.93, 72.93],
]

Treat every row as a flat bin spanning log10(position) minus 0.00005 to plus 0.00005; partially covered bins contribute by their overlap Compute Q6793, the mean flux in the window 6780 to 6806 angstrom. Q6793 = 88.8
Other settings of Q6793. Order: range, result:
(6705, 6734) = 80.3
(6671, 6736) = 84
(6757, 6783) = 90.3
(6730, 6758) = 85.9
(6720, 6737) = 75.6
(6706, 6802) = 86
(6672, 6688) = 90.8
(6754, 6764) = 84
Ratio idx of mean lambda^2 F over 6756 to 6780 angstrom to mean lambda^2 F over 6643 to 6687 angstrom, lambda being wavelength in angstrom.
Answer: 1.05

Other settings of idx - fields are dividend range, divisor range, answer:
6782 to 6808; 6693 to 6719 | 1.10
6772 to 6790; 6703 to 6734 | 1.17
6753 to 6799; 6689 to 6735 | 1.11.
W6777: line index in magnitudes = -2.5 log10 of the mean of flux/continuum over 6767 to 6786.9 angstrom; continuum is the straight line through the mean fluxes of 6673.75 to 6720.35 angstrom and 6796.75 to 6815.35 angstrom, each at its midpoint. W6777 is -0.13 mag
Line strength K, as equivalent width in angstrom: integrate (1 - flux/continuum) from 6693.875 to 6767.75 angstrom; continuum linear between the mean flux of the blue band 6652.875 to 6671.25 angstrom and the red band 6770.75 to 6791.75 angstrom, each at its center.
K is 4.3 angstrom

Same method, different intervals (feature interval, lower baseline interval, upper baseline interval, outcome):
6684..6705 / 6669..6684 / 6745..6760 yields 1.1 angstrom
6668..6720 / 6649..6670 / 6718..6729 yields -2.2 angstrom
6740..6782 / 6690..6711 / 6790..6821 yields -4.2 angstrom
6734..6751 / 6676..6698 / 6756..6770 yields 0.4 angstrom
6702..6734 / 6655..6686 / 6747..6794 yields 3.3 angstrom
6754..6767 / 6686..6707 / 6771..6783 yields 0.6 angstrom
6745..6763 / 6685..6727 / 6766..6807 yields -0.5 angstrom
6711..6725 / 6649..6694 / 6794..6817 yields 1.3 angstrom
